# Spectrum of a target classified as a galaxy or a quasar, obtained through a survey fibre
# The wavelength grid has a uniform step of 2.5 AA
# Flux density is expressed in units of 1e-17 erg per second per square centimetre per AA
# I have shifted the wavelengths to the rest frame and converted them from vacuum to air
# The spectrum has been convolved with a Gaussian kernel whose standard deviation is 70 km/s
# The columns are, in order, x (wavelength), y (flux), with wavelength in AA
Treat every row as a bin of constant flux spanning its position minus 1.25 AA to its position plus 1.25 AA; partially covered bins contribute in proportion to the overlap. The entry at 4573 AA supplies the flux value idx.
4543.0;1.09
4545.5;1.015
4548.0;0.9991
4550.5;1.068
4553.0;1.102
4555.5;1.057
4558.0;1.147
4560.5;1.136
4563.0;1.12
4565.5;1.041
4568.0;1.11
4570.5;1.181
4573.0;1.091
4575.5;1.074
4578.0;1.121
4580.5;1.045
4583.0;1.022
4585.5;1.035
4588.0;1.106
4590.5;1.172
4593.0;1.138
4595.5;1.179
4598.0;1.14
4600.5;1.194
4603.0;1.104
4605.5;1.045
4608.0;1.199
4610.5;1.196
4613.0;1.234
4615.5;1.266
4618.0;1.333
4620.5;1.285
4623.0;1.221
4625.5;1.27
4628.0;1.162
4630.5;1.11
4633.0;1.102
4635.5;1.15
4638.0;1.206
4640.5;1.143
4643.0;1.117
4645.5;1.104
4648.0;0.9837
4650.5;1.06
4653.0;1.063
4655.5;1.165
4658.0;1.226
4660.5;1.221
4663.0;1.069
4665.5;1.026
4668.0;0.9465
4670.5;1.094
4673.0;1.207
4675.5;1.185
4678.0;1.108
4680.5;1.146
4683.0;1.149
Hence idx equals 1.091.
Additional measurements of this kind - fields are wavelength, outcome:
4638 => 1.206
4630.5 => 1.11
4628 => 1.162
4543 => 1.09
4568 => 1.11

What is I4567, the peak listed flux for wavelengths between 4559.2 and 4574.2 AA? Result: 1.181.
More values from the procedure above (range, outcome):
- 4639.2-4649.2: 1.143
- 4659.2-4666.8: 1.221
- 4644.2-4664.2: 1.226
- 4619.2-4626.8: 1.285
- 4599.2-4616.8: 1.266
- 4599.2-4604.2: 1.194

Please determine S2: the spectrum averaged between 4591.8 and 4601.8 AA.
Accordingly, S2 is 1.16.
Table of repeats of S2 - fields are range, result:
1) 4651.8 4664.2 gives 1.15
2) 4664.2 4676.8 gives 1.09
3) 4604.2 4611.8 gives 1.15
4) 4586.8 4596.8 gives 1.15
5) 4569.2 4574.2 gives 1.14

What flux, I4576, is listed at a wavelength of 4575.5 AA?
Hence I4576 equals 1.074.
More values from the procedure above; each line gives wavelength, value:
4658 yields 1.226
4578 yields 1.121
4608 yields 1.199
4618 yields 1.333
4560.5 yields 1.136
